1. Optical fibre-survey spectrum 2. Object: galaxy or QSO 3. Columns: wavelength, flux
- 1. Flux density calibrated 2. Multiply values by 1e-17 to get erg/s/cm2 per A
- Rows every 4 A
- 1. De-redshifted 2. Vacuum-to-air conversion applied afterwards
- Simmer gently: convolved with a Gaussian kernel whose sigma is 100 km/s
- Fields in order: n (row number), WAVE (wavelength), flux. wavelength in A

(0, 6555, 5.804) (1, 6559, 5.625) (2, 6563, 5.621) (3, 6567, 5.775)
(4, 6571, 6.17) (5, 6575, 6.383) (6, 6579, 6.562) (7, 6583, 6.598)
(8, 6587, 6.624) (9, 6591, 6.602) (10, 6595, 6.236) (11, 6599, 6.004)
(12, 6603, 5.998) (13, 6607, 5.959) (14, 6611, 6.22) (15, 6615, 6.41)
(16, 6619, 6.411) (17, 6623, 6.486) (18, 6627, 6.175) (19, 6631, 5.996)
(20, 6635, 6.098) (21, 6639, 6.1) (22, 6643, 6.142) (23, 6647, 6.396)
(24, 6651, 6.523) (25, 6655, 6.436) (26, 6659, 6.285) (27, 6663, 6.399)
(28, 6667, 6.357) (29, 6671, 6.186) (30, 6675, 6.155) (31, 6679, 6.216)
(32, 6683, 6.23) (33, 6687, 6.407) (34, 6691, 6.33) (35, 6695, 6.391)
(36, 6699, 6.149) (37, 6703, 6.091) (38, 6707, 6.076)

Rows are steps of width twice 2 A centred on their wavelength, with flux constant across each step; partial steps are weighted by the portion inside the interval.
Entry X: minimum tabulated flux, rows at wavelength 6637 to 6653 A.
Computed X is 6.1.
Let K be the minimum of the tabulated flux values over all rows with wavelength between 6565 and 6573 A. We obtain 5.775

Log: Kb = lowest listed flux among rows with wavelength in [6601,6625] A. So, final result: 5.959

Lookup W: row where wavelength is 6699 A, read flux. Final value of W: 6.149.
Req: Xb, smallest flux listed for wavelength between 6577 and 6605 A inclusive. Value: 5.998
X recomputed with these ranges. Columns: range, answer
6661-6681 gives 6.155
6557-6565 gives 5.621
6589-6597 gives 6.236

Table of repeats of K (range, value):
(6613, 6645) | 5.996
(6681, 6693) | 6.23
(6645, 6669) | 6.285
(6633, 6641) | 6.098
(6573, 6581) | 6.383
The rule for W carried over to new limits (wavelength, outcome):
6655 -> 6.436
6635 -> 6.098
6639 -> 6.1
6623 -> 6.486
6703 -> 6.091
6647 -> 6.396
